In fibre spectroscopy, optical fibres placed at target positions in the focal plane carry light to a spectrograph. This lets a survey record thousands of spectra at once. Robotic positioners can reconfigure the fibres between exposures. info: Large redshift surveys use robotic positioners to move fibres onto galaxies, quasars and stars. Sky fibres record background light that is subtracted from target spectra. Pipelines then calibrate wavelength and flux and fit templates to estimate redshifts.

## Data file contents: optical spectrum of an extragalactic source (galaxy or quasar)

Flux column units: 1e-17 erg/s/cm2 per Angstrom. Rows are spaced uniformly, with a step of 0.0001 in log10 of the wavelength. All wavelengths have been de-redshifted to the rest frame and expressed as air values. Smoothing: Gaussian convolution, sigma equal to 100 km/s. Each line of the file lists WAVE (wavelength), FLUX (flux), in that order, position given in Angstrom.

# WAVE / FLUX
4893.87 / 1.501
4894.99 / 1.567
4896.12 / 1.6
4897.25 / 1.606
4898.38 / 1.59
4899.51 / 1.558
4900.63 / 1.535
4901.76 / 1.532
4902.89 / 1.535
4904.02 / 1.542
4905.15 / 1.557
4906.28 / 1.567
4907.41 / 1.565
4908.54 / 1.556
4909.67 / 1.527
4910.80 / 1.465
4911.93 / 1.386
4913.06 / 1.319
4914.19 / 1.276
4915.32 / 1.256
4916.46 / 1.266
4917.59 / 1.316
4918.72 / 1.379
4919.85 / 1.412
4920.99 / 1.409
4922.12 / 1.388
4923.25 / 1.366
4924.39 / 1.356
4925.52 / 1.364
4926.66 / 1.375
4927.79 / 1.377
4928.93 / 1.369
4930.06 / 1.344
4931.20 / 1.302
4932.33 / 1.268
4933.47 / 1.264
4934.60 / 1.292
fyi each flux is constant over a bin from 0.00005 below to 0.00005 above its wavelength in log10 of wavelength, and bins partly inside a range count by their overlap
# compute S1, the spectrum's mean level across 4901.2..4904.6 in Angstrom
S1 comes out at 1.54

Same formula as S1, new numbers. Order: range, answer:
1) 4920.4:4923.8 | 1.39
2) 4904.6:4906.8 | 1.56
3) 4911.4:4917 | 1.3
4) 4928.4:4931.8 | 1.34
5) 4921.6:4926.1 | 1.37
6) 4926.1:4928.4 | 1.38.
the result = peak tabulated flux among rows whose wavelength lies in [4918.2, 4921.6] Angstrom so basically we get 1.412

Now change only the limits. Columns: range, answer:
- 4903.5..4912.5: 1.567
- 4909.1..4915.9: 1.527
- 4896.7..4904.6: 1.606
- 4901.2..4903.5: 1.535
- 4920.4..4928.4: 1.409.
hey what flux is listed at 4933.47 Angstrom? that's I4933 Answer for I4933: 1.264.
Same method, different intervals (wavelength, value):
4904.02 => 1.542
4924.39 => 1.356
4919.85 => 1.412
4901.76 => 1.532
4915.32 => 1.256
